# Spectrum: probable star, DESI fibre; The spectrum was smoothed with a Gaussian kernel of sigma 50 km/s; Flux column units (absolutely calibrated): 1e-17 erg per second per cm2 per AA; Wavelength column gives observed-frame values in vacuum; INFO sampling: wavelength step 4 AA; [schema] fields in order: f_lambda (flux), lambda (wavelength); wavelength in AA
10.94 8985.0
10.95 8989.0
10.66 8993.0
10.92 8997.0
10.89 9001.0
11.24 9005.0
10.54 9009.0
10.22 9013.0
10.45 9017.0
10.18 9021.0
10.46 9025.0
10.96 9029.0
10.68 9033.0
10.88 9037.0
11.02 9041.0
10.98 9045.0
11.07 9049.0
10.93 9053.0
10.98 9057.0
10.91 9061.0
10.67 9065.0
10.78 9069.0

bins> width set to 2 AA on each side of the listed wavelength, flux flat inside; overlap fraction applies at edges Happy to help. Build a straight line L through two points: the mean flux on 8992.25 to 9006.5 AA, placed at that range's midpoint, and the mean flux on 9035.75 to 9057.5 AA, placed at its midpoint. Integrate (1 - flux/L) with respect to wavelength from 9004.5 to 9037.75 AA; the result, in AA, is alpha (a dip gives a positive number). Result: 1.1 AA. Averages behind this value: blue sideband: 10.9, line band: 10.6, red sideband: 11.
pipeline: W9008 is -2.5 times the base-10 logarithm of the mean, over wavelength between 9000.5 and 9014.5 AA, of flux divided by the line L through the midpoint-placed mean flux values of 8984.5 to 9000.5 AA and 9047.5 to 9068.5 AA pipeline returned 0.01 mag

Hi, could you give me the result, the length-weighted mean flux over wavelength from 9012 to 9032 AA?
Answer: 10.5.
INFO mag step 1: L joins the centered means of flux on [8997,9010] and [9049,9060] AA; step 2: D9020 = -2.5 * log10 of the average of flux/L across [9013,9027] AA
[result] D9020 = 0.061 mag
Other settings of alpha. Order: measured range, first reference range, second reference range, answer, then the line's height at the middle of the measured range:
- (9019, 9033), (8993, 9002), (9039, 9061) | 0.5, 10.9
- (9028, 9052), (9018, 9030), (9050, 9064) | -0.5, 10.7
